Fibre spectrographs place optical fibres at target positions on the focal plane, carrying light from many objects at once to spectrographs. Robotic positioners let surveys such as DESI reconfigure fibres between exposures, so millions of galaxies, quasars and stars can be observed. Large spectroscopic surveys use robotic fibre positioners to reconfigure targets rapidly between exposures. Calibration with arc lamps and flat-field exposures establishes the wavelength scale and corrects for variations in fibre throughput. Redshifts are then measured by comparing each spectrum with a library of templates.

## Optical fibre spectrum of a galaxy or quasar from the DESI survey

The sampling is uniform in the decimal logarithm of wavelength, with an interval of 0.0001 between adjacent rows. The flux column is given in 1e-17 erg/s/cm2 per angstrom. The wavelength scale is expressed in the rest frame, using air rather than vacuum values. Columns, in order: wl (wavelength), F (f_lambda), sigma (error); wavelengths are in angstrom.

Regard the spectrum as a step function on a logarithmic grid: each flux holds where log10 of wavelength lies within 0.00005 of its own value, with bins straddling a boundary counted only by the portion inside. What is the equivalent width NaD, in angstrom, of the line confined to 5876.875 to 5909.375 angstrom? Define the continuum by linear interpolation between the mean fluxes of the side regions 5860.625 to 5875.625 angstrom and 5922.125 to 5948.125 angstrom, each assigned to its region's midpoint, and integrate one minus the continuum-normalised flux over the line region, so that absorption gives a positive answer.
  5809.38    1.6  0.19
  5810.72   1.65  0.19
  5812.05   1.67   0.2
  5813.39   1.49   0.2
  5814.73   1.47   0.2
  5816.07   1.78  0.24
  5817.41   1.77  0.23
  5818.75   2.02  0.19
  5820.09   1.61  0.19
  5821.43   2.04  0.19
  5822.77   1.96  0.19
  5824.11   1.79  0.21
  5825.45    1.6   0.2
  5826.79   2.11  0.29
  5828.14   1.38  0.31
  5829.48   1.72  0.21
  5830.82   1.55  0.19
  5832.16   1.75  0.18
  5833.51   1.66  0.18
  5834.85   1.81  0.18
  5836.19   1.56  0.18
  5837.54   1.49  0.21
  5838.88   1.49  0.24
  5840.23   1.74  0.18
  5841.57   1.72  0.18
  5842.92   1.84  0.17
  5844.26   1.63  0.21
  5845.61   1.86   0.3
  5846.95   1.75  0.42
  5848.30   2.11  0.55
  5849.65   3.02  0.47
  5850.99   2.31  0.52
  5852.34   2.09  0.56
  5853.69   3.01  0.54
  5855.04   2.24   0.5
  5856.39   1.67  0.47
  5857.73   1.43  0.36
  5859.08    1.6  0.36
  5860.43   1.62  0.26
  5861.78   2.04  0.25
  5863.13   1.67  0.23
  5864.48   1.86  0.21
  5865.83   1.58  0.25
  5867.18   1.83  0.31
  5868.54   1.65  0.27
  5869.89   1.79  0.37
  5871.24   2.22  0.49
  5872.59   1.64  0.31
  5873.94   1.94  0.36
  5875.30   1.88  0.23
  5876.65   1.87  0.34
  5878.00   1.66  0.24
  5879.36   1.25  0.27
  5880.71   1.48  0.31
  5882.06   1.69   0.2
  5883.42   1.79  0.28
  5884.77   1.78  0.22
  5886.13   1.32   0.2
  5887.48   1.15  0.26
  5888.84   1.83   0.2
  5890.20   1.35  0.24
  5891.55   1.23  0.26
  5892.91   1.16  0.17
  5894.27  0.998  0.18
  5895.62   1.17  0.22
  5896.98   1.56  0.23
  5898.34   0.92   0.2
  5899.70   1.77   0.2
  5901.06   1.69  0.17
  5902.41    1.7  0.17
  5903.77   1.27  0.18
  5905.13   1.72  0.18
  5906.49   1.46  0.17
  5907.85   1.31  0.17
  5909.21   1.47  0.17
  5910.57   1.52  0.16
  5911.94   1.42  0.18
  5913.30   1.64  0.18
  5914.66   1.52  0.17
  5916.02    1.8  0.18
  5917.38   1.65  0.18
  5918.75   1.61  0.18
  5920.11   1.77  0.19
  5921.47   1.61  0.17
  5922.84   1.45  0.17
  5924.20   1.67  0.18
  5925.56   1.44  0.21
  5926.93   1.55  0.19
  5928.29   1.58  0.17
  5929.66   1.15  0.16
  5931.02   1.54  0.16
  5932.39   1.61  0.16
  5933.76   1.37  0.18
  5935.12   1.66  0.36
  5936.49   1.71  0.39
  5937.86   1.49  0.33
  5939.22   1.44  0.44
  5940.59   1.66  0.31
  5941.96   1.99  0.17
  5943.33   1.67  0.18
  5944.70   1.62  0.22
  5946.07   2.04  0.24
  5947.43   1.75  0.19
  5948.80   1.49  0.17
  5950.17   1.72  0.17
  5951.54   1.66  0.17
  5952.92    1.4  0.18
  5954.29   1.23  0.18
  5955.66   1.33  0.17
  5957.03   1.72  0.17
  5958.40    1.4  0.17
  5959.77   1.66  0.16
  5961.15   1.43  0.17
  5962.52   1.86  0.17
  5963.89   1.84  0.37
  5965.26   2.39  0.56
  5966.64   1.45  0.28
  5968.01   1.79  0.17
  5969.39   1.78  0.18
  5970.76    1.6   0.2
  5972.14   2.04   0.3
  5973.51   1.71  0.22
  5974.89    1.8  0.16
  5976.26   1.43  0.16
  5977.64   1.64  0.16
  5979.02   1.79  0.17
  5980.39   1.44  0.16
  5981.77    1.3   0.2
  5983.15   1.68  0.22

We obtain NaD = 5.3 angstrom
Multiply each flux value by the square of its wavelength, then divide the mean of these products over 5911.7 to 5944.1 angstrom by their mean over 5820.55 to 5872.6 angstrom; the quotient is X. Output 0.88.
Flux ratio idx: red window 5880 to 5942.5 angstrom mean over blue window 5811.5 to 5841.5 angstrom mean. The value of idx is 0.89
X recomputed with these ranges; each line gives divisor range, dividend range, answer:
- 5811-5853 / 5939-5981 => 0.97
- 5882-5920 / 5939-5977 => 1.15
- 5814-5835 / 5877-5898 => 0.83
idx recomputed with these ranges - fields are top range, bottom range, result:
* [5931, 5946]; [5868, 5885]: 0.94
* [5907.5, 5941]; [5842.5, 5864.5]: 0.78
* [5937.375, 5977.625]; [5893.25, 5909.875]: 1.18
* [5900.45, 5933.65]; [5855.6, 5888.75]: 0.91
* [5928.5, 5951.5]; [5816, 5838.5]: 0.93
